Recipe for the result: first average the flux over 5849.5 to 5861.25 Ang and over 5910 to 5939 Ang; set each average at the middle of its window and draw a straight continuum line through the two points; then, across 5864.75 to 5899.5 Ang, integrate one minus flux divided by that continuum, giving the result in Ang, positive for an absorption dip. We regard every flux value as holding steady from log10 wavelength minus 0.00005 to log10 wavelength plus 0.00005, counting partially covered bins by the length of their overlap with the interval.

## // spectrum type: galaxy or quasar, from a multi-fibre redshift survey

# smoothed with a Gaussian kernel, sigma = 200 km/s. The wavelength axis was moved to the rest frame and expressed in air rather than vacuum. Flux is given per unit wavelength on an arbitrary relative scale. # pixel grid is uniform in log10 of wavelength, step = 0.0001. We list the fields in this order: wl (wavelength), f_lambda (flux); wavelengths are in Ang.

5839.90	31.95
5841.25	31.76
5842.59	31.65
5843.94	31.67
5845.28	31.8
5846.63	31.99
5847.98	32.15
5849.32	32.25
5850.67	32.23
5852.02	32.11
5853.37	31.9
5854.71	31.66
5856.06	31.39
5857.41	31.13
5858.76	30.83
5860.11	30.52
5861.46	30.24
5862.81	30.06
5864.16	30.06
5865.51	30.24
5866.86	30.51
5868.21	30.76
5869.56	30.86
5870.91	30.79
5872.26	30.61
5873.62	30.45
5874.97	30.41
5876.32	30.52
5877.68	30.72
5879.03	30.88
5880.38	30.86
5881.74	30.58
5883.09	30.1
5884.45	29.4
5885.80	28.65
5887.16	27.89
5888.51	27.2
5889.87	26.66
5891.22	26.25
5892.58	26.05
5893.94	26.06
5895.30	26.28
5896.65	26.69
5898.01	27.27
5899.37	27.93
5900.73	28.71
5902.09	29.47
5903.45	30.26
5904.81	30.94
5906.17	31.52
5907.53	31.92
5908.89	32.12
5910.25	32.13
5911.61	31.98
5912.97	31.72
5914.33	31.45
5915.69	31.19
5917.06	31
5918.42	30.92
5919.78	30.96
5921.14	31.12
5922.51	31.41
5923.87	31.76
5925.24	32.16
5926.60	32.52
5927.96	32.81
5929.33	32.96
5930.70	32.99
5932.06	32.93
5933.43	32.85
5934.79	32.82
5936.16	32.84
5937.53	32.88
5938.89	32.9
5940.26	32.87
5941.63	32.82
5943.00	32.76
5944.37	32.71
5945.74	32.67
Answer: 2.9 Ang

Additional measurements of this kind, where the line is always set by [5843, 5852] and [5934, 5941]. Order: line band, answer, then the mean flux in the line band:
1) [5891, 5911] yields 2.2 Ang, 29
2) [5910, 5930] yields 0.6 Ang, 31.7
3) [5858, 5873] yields 0.8 Ang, 30.5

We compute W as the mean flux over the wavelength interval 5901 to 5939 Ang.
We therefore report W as 31.8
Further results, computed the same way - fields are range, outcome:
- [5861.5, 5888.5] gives 30.2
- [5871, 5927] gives 29.9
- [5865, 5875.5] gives 30.6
